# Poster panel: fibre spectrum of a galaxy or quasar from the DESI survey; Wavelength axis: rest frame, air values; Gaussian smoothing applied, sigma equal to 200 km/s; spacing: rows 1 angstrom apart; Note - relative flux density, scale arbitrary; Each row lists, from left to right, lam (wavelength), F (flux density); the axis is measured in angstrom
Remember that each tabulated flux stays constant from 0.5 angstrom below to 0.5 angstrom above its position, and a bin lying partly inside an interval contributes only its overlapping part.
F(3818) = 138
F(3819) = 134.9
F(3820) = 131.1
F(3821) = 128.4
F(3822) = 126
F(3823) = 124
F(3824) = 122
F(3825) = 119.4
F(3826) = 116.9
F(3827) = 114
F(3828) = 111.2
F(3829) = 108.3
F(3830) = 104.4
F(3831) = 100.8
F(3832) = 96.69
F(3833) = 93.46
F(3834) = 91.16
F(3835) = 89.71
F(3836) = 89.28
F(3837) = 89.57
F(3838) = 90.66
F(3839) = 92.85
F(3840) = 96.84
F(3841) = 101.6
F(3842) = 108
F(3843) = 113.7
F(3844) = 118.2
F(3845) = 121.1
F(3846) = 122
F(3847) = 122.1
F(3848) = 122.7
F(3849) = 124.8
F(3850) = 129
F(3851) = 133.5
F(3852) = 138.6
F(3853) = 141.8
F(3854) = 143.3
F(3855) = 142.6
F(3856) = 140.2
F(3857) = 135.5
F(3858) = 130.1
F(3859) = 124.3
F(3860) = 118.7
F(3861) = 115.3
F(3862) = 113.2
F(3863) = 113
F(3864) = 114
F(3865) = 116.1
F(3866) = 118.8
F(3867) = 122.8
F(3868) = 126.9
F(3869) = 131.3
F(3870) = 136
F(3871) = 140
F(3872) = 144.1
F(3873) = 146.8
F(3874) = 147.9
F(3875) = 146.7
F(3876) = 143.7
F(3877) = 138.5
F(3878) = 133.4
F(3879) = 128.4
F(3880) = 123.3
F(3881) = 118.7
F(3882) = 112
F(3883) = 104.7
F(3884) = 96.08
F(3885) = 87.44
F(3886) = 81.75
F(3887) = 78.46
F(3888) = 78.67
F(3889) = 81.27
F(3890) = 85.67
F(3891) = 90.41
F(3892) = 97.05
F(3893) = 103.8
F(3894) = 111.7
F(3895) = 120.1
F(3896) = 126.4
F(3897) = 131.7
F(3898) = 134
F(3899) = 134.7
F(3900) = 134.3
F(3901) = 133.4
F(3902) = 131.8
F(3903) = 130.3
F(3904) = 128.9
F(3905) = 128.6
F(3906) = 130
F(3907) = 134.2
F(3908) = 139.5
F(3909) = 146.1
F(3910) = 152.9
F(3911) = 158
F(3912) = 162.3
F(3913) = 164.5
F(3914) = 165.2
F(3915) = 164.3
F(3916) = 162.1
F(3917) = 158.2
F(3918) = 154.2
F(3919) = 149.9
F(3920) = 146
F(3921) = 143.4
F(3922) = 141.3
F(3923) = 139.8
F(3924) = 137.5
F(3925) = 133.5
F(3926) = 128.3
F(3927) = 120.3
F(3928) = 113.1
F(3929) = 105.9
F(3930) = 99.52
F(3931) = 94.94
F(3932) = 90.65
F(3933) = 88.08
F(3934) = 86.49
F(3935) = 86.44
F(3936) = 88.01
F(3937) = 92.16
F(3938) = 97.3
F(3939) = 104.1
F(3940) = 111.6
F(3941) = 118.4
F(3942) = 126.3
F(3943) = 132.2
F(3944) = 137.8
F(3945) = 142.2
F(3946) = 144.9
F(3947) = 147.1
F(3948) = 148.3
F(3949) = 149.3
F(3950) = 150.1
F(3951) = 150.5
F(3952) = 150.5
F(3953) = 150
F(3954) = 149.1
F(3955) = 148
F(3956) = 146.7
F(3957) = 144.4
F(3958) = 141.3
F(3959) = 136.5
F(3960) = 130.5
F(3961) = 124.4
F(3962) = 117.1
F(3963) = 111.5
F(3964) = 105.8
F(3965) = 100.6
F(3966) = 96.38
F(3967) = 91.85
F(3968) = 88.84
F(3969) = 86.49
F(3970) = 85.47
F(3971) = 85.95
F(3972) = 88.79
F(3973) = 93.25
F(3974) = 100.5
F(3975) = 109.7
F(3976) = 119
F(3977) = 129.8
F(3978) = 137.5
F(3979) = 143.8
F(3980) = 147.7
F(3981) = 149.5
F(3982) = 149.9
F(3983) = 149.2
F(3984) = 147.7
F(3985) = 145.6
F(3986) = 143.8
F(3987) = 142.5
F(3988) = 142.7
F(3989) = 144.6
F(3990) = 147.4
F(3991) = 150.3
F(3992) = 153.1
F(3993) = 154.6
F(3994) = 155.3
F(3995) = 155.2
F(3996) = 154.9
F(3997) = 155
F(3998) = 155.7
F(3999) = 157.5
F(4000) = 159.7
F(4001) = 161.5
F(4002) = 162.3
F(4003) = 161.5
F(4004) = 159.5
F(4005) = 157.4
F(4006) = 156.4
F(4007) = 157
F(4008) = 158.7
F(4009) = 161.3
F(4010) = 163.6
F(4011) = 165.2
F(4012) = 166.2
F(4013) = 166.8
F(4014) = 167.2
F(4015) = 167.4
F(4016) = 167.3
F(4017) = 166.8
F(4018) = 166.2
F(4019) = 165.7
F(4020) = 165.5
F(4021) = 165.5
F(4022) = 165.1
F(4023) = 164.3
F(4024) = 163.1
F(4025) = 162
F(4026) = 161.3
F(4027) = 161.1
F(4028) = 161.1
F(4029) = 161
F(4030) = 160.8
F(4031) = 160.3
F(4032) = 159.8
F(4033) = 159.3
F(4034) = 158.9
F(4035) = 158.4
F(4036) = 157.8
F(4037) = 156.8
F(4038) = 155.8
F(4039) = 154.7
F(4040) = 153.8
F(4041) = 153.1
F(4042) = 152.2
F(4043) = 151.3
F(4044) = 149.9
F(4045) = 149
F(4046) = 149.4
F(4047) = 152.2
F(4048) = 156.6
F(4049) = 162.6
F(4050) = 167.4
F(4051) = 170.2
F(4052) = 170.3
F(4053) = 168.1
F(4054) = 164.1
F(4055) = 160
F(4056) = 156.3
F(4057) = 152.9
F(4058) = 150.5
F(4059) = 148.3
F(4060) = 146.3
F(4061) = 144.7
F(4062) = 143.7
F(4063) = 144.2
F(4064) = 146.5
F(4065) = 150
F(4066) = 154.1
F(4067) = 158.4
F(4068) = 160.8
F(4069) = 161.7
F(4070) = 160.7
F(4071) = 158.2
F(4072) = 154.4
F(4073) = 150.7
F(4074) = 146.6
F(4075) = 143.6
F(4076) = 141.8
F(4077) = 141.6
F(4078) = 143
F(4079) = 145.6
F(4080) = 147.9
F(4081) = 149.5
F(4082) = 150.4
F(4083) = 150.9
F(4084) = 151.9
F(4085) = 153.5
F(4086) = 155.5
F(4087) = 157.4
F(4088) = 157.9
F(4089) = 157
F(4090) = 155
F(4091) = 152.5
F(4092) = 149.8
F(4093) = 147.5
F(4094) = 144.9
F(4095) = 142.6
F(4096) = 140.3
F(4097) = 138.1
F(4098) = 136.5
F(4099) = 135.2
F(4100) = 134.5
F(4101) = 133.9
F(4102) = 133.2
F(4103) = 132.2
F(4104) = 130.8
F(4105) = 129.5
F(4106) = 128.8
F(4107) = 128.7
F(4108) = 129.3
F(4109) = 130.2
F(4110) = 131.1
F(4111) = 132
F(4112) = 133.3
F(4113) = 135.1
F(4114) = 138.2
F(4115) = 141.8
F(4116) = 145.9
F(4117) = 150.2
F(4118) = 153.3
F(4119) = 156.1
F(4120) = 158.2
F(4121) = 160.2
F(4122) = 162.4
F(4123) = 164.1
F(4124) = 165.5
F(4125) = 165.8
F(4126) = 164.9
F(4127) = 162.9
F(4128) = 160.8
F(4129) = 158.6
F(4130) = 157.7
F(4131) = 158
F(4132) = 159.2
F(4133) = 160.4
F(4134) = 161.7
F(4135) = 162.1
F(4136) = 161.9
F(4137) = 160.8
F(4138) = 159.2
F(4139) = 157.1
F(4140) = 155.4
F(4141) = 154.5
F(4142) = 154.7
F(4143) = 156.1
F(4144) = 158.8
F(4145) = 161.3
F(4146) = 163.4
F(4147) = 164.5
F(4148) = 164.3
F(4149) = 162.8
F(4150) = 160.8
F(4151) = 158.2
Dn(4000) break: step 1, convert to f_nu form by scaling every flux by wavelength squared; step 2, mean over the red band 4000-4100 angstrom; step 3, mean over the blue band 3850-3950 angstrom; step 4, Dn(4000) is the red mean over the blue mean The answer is 1.33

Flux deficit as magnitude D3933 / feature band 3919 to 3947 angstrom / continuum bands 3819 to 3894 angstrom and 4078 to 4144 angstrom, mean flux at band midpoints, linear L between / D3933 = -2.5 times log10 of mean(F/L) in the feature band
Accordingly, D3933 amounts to 0.073 mag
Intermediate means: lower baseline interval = 116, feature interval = 118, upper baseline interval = 149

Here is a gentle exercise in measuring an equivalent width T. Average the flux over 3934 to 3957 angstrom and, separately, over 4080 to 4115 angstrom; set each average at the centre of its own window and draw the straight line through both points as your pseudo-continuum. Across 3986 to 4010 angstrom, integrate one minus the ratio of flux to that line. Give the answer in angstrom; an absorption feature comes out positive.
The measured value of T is -3.8 angstrom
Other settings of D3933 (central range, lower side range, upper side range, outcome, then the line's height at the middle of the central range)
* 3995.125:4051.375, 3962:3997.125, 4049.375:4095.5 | -0.152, 139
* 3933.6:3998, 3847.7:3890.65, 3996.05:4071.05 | 0.121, 144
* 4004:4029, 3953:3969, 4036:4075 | -0.158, 141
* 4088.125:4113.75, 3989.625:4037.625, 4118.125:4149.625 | 0.163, 160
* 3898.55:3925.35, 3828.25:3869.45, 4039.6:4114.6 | -0.162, 125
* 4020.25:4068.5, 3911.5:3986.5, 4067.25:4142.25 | -0.120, 141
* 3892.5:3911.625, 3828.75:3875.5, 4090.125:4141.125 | -0.063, 125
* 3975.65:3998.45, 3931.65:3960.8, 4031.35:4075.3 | -0.068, 138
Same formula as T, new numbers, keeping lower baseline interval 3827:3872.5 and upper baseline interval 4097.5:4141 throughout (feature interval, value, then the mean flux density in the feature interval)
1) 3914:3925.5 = -2.2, 149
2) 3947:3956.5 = -1.5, 149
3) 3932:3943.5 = 2.3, 102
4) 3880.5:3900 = 2.8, 105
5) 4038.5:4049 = -1.0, 153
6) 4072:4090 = -0.8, 150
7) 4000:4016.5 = -3.3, 162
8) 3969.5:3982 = 1.4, 117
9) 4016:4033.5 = -3.3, 163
